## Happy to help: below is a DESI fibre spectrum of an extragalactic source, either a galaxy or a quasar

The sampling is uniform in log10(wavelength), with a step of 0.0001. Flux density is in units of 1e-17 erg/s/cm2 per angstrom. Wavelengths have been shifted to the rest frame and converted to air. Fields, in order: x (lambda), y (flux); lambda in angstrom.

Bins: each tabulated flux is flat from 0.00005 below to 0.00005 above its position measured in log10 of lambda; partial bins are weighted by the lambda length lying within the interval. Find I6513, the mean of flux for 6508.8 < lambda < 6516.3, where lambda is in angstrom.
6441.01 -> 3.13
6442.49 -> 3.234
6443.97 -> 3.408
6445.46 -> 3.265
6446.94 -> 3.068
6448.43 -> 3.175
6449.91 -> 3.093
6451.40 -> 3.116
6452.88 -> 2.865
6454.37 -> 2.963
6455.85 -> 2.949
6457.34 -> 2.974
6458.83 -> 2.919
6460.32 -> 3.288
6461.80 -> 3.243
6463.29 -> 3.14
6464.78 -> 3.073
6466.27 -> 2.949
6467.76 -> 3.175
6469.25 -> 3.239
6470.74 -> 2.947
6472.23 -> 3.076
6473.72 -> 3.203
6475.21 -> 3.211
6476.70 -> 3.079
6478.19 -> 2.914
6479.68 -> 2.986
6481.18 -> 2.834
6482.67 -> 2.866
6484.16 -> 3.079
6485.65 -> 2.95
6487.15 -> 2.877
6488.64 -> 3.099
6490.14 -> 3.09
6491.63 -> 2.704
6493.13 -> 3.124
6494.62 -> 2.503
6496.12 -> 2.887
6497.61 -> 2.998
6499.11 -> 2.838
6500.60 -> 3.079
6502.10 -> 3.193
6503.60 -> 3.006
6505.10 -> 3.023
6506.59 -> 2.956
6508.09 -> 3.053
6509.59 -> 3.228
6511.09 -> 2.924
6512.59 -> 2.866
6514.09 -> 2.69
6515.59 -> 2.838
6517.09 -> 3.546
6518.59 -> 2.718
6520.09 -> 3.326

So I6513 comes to 2.91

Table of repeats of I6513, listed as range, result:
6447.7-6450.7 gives 3.13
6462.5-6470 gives 3.11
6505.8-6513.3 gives 3.01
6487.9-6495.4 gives 2.9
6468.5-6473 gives 3.09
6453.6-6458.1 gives 2.96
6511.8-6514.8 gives 2.78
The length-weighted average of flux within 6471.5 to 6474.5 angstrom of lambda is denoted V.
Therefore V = 3.14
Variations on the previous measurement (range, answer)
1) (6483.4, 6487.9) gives 2.97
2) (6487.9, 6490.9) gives 3.09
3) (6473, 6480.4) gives 3.08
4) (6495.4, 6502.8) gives 3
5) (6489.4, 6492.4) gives 2.9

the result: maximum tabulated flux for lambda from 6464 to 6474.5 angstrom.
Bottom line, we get 3.239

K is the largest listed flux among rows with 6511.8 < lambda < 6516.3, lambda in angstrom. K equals 2.866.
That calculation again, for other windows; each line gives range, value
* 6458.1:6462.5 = 3.288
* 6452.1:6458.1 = 2.974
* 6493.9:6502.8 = 3.193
